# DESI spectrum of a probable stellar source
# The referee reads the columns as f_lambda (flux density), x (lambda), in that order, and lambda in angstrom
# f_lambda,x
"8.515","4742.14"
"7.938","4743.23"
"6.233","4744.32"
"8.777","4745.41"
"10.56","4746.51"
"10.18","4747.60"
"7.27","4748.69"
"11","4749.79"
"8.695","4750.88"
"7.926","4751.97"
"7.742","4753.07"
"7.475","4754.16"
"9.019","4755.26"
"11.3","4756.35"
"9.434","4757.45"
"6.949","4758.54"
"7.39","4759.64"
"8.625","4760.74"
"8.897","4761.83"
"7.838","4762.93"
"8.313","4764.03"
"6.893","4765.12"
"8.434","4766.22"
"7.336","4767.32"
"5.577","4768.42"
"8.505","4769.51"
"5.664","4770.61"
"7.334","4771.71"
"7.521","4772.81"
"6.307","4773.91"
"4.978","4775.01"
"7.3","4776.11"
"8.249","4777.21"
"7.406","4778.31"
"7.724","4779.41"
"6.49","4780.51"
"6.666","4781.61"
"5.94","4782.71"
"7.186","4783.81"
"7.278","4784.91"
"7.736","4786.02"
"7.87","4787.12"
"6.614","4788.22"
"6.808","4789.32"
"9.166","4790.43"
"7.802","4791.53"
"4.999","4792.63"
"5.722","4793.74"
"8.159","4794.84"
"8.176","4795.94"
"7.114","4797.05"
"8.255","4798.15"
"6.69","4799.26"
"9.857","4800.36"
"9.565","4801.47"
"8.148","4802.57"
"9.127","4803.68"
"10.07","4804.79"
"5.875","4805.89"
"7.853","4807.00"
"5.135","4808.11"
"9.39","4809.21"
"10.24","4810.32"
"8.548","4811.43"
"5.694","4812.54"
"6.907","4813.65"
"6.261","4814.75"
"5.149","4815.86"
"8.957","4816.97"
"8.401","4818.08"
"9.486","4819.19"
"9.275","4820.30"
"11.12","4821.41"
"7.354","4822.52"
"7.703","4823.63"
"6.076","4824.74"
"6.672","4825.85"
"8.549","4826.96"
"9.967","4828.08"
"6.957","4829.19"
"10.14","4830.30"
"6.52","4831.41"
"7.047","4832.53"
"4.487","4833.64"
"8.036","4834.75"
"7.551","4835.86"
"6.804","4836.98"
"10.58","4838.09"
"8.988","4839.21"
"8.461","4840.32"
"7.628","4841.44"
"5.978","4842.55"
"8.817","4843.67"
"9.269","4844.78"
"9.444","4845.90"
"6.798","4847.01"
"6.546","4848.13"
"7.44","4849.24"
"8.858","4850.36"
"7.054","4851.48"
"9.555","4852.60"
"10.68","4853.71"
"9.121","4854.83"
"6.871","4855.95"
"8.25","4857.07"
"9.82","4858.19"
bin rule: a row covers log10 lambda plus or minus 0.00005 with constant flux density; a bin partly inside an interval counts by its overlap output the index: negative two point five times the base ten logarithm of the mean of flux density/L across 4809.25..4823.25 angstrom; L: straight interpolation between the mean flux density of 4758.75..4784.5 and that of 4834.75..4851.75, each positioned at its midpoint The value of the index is -0.06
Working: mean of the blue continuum 7.24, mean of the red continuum 8.03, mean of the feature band 8.16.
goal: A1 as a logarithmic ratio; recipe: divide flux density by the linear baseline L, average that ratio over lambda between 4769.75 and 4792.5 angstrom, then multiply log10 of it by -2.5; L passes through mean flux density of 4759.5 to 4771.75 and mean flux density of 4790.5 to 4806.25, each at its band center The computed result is 0.10 mag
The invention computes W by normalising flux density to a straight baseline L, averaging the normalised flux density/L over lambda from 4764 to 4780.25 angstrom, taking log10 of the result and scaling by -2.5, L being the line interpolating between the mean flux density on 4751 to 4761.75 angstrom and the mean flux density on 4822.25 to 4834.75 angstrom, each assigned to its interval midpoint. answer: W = 0.16 mag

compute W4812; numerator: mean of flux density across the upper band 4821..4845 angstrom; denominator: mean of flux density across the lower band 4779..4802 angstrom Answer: 1.1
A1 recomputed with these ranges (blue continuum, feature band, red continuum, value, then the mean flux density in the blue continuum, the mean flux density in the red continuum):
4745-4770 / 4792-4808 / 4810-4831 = 0.06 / 8.44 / 8.04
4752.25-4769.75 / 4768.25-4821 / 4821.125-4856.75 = 0.08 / 8.1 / 8.01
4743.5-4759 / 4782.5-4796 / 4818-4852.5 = 0.17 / 8.75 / 8.01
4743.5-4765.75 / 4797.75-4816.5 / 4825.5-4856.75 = 0.06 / 8.52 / 8.04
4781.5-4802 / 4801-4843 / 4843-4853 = -0.01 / 7.47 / 8.15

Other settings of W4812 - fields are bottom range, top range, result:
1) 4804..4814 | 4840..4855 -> 1.06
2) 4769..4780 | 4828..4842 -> 1.11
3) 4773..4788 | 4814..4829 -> 1.15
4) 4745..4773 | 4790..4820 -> 0.95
